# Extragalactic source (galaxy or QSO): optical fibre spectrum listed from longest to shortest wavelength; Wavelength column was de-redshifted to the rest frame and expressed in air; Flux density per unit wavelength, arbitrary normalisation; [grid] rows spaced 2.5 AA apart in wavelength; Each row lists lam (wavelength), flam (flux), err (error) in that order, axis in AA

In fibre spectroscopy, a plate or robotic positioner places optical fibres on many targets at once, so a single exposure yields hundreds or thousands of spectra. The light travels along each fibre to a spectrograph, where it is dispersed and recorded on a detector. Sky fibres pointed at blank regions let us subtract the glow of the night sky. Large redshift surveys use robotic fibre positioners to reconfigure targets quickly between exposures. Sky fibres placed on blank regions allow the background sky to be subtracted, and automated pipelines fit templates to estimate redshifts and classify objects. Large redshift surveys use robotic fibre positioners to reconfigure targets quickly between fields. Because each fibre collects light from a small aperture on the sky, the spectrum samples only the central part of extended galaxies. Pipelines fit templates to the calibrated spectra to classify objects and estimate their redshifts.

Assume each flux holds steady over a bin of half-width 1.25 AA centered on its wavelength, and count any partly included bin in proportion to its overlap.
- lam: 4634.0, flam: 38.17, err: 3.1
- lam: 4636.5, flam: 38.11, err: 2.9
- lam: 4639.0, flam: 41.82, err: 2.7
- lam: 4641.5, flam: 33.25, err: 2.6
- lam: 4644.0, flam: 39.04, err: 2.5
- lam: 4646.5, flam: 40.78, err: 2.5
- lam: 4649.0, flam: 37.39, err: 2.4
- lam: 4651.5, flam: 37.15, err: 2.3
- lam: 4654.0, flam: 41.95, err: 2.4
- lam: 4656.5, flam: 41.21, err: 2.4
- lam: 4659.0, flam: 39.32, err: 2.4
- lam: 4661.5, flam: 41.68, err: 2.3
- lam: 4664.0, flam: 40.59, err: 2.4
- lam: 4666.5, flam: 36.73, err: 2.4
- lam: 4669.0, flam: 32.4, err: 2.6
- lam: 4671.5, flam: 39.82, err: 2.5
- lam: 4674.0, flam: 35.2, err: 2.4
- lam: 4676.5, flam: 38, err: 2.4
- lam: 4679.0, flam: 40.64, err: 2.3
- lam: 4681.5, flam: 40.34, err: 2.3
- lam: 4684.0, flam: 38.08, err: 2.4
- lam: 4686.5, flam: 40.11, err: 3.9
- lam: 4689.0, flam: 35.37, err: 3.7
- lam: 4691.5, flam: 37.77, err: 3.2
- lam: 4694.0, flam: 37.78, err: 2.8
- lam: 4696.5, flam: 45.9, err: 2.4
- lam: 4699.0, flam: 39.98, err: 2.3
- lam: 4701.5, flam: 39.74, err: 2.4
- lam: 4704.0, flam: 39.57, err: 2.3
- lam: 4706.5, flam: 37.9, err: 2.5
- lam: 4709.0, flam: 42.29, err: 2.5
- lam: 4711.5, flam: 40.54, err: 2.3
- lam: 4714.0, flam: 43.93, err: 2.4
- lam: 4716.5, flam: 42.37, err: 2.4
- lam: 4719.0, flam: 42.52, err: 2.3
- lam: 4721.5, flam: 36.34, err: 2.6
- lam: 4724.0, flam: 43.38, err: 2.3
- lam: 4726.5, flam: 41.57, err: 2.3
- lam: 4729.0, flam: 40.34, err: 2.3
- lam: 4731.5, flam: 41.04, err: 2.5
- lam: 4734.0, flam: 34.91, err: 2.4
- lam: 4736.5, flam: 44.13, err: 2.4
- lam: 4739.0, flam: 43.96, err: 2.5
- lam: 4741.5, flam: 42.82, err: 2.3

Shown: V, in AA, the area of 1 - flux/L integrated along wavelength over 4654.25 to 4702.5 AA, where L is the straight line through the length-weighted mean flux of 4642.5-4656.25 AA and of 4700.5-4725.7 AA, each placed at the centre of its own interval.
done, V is 1.2 AA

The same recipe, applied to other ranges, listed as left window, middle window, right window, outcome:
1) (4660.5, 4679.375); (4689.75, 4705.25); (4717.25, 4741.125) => -0.23 AA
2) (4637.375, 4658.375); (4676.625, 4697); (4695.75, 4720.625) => 0.67 AA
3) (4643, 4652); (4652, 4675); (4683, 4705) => 0.10 AA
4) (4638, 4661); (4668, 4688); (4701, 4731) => 0.90 AA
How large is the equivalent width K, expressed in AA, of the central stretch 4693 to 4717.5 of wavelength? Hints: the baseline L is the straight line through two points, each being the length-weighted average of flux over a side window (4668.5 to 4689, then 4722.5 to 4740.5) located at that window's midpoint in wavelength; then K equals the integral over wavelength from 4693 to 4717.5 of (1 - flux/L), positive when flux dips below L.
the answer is -0.8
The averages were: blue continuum 38.1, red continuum 41.3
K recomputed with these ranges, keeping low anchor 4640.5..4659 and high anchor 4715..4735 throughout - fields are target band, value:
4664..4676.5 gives 0.8 AA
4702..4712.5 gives 0.0 AA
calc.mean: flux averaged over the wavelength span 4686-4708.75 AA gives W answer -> 39.5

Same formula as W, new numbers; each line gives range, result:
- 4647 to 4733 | 39.7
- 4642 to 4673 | 38.8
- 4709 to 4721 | 42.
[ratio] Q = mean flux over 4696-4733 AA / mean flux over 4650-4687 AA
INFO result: 1.06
